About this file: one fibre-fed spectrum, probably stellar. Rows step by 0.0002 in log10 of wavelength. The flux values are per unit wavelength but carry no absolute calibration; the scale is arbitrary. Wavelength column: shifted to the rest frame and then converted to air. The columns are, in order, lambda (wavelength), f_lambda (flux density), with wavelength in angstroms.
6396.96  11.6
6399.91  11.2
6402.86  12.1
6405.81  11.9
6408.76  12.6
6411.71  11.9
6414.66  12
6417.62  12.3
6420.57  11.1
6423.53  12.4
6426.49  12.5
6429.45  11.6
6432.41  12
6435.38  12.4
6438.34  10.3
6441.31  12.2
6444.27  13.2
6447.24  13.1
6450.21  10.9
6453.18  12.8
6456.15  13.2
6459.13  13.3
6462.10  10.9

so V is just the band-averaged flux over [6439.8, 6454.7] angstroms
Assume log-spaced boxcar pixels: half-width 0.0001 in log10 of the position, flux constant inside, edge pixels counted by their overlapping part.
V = 12.4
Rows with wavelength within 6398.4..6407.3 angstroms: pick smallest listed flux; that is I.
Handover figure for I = 11.2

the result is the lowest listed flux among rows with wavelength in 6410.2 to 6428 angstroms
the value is 11.1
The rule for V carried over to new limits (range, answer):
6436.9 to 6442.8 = 11.3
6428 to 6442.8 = 11.7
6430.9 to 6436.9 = 12.2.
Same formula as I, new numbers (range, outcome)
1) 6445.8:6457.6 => 10.9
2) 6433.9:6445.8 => 10.3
